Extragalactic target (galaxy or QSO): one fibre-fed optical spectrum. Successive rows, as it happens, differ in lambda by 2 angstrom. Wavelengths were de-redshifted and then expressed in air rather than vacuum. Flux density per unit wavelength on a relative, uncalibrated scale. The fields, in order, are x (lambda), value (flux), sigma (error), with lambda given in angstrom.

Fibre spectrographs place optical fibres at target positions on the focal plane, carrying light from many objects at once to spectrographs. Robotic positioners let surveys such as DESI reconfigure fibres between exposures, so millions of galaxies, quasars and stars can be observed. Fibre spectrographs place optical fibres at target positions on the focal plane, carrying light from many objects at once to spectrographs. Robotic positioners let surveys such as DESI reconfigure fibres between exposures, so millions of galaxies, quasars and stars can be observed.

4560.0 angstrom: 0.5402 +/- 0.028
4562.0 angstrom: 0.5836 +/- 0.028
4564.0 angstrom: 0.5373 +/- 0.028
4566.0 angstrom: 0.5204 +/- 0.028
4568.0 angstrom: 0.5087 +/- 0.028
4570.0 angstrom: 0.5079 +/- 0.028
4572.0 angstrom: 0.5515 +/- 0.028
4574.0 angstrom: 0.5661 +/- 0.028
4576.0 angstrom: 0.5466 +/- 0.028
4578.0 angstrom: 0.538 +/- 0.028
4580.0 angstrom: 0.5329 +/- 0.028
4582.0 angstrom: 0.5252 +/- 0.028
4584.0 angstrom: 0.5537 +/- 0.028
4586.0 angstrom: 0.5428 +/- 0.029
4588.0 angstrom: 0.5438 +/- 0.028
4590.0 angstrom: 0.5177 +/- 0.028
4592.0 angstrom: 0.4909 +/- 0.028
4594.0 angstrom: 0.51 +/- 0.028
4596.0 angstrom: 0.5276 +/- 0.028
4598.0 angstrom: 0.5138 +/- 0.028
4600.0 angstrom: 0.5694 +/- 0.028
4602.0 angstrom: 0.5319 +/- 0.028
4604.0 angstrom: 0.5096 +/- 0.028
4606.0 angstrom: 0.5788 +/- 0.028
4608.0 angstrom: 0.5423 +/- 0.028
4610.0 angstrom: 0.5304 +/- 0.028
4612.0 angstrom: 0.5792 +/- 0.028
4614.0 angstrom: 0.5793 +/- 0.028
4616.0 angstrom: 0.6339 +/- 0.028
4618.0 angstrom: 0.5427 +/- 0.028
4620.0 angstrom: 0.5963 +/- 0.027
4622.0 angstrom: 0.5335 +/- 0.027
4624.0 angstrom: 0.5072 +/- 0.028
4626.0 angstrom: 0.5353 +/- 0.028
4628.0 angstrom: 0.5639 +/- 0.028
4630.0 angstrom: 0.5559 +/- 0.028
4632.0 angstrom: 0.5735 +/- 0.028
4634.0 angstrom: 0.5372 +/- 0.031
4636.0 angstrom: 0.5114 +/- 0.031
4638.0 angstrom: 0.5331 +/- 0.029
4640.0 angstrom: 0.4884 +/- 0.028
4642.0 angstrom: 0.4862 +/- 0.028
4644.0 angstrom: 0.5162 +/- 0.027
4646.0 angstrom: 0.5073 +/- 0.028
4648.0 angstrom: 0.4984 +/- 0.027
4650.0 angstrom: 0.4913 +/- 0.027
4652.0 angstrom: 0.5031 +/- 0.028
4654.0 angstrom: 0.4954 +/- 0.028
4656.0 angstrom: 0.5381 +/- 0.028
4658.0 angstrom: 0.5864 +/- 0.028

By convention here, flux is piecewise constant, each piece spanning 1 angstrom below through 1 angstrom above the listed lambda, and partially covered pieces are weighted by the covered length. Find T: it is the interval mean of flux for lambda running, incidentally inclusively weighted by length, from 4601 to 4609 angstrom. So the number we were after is 0.541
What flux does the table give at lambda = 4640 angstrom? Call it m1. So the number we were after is 0.4884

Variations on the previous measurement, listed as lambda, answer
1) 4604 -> 0.5096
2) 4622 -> 0.5335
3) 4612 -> 0.5792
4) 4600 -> 0.5694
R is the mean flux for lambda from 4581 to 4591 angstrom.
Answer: 0.537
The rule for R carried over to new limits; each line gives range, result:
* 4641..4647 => 0.503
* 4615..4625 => 0.563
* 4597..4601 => 0.542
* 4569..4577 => 0.543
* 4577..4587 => 0.539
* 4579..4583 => 0.529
